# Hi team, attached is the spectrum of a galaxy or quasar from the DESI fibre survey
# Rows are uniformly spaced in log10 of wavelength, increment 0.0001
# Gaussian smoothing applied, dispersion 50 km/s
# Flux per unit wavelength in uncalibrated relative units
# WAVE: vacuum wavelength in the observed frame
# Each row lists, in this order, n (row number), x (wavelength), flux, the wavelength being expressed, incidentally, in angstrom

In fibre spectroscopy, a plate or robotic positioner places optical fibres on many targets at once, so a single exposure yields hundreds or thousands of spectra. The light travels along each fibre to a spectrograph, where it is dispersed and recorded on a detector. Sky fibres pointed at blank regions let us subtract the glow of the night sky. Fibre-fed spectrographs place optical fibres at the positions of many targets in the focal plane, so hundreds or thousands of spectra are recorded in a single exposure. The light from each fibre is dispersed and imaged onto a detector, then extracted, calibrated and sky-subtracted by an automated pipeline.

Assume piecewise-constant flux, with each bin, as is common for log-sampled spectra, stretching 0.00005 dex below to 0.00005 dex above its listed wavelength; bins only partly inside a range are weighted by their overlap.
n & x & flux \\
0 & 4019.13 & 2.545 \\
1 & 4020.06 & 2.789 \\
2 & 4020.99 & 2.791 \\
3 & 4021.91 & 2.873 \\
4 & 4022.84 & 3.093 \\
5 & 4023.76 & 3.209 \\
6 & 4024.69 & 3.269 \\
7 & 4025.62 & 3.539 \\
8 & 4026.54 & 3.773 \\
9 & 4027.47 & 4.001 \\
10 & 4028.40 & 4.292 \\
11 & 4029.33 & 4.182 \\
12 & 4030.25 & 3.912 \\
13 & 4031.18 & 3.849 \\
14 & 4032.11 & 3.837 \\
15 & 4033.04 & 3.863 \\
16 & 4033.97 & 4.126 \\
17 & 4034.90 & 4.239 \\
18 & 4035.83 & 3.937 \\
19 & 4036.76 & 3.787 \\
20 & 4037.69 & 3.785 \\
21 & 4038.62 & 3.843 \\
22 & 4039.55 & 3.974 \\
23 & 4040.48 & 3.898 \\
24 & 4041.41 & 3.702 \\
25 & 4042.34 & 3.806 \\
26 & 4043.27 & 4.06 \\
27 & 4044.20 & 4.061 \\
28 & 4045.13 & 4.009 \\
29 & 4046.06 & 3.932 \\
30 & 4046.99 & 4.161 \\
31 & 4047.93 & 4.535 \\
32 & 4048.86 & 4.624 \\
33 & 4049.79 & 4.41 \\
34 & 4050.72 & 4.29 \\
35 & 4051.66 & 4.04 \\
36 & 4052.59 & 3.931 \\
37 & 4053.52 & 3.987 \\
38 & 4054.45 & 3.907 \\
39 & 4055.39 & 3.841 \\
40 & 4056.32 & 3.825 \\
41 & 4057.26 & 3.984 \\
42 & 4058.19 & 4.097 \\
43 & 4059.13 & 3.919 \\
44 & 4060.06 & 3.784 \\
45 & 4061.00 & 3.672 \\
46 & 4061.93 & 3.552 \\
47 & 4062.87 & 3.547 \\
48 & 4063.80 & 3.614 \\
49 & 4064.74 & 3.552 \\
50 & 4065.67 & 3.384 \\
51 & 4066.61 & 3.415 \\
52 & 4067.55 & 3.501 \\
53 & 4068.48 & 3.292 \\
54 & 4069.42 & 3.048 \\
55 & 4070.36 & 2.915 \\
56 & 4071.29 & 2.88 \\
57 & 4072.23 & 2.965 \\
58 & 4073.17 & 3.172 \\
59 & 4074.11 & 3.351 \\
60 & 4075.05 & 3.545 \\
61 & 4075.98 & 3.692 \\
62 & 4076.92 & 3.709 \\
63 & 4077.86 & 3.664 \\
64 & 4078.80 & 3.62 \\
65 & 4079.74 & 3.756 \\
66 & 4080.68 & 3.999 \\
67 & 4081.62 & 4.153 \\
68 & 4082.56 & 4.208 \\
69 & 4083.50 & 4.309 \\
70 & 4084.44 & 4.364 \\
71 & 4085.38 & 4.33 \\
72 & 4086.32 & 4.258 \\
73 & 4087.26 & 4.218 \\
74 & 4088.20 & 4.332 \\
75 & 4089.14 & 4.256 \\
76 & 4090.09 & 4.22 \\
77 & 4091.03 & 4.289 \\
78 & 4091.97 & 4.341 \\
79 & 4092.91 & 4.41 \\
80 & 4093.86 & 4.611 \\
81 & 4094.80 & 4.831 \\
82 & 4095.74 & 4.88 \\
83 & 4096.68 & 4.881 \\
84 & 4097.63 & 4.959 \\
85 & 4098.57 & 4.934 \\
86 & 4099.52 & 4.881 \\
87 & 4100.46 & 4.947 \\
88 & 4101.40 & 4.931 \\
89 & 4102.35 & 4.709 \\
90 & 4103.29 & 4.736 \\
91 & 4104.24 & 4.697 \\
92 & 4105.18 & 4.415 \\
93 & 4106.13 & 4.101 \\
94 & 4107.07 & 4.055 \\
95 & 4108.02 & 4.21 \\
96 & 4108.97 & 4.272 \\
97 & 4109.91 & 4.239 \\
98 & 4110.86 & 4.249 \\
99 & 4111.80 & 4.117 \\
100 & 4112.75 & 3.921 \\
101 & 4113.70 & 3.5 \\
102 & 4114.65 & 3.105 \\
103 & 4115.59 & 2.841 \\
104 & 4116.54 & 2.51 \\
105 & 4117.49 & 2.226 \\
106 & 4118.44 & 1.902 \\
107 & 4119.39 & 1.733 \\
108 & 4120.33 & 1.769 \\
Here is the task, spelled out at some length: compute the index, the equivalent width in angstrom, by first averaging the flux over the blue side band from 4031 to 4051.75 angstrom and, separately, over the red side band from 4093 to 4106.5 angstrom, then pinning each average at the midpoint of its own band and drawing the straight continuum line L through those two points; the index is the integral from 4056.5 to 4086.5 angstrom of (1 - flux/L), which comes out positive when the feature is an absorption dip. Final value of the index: 5.06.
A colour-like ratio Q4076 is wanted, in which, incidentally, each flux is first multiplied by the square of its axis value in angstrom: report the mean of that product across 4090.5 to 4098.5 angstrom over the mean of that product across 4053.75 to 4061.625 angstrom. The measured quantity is 1.23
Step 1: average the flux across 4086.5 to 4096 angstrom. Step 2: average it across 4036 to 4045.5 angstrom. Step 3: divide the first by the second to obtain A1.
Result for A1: 1.14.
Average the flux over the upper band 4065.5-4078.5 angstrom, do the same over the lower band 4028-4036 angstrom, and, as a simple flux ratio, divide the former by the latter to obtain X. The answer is 0.83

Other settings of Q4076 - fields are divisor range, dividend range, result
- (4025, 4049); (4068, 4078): 0.84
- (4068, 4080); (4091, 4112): 1.38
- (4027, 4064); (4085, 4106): 1.18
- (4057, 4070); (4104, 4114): 1.19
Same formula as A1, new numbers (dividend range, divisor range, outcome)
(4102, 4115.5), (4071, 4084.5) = 1.12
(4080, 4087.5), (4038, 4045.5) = 1.08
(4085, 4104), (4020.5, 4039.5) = 1.24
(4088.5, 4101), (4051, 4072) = 1.28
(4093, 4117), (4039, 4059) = 1.06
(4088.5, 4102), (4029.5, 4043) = 1.19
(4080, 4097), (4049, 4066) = 1.13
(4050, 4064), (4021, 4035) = 1.05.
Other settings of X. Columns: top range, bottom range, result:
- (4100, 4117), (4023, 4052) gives 1.03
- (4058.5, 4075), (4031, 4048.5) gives 0.85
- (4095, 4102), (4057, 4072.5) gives 1.41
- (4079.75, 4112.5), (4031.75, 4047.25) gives 1.13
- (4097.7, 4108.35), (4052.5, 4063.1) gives 1.20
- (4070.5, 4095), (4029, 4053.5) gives 0.98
